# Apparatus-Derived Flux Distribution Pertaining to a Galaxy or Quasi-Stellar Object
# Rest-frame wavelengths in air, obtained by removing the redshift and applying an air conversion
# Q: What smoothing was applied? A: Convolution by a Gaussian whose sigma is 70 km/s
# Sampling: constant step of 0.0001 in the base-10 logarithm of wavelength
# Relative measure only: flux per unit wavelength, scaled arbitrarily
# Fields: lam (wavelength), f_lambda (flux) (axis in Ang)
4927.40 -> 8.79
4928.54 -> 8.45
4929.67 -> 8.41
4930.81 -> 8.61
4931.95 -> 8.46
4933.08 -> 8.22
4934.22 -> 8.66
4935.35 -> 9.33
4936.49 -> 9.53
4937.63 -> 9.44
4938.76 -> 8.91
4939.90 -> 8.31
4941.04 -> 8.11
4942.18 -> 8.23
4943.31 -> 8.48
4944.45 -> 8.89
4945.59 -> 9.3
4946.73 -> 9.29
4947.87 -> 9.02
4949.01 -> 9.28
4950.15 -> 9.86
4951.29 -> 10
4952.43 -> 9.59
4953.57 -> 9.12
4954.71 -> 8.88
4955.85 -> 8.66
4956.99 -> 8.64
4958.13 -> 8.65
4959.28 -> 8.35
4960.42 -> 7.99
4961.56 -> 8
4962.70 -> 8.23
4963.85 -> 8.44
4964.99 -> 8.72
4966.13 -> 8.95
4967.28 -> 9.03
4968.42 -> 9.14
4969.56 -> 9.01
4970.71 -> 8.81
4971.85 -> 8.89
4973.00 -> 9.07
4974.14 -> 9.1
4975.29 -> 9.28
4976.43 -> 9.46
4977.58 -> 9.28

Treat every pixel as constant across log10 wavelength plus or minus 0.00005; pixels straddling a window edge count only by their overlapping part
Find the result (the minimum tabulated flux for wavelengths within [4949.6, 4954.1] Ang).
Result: 9.12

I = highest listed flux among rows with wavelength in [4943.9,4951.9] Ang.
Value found 10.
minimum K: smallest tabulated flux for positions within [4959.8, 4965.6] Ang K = 7.99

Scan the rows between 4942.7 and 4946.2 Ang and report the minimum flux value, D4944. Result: 8.48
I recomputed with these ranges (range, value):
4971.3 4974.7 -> 9.1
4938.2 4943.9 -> 8.91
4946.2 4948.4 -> 9.29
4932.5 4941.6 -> 9.53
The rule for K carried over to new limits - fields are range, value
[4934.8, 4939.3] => 8.91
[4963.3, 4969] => 8.44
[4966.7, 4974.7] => 8.81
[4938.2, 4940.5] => 8.31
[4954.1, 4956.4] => 8.66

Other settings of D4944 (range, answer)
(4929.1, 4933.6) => 8.22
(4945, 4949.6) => 9.02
